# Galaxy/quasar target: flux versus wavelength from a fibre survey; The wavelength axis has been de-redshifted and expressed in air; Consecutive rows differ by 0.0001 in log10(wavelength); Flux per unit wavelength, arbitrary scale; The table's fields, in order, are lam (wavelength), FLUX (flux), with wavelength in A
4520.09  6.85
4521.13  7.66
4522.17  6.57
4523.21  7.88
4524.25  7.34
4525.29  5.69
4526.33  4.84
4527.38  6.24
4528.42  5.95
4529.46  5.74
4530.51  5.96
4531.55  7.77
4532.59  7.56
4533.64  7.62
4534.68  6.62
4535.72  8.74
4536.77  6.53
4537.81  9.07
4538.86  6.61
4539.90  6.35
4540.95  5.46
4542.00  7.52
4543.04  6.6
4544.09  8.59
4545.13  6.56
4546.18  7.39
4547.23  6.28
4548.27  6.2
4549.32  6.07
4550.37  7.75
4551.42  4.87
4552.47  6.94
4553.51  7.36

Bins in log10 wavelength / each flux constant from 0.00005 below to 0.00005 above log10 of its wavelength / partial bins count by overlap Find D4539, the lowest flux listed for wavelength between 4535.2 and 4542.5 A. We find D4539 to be 5.46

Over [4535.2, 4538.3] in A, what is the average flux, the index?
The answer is 8.11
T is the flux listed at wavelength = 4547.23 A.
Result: 6.28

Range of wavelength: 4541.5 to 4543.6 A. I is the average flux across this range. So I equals 7.09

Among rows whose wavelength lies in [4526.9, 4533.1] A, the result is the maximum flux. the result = 7.77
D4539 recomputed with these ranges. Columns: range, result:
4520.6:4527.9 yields 4.84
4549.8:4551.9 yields 4.87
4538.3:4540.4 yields 6.35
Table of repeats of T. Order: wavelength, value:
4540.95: 5.46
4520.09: 6.85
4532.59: 7.56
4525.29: 5.69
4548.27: 6.2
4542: 7.52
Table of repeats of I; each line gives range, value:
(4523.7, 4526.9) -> 5.97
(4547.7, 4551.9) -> 6.24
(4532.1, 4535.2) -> 7.27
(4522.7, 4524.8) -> 7.59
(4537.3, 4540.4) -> 7.34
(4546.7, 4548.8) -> 6.25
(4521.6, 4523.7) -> 7.23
